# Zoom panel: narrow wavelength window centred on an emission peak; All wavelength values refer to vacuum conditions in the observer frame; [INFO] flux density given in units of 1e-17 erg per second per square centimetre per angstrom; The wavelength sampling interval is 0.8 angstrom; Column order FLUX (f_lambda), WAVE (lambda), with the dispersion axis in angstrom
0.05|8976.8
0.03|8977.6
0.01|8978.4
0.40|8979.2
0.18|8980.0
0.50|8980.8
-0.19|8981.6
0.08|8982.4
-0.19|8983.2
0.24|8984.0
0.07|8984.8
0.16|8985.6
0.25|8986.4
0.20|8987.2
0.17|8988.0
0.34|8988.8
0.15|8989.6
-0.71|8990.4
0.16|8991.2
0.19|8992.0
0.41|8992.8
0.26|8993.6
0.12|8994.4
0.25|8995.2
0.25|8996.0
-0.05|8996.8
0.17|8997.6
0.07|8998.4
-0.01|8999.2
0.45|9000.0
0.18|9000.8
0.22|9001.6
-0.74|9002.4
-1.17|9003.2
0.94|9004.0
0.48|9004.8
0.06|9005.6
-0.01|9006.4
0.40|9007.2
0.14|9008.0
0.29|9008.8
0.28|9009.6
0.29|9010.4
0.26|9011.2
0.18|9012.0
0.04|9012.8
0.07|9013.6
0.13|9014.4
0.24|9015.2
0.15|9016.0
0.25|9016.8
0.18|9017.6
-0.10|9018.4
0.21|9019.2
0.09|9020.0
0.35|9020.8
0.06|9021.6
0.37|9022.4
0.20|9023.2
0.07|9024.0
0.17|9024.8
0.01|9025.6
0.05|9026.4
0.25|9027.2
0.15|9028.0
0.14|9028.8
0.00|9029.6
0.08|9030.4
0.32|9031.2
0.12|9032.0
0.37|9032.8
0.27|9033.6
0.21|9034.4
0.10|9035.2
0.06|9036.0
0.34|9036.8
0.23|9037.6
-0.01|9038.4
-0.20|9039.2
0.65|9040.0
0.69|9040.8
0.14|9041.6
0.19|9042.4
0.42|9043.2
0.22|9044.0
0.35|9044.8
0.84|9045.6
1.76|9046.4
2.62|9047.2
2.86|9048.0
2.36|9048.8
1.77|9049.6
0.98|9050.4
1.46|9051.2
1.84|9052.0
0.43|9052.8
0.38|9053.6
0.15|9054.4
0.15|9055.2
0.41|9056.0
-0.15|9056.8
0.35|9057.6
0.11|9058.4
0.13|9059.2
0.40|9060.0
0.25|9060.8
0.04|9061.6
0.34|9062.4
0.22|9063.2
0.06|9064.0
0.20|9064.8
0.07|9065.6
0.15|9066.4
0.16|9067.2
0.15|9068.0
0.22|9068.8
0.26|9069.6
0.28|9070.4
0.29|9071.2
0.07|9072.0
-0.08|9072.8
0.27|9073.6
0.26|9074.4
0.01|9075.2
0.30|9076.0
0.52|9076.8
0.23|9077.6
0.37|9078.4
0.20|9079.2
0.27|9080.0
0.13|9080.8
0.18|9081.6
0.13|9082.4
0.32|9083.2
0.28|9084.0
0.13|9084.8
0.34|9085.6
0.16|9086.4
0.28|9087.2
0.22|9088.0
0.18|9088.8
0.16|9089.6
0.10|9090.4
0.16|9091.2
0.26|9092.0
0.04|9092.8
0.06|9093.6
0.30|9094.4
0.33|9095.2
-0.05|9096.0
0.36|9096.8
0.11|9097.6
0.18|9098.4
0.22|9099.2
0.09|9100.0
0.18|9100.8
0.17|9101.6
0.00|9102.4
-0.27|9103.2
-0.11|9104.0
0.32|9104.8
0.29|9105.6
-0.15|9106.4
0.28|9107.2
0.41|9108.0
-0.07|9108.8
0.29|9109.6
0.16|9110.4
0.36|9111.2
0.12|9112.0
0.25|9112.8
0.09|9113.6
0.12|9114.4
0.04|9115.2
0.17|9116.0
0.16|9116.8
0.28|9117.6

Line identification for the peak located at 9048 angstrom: Hbeta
